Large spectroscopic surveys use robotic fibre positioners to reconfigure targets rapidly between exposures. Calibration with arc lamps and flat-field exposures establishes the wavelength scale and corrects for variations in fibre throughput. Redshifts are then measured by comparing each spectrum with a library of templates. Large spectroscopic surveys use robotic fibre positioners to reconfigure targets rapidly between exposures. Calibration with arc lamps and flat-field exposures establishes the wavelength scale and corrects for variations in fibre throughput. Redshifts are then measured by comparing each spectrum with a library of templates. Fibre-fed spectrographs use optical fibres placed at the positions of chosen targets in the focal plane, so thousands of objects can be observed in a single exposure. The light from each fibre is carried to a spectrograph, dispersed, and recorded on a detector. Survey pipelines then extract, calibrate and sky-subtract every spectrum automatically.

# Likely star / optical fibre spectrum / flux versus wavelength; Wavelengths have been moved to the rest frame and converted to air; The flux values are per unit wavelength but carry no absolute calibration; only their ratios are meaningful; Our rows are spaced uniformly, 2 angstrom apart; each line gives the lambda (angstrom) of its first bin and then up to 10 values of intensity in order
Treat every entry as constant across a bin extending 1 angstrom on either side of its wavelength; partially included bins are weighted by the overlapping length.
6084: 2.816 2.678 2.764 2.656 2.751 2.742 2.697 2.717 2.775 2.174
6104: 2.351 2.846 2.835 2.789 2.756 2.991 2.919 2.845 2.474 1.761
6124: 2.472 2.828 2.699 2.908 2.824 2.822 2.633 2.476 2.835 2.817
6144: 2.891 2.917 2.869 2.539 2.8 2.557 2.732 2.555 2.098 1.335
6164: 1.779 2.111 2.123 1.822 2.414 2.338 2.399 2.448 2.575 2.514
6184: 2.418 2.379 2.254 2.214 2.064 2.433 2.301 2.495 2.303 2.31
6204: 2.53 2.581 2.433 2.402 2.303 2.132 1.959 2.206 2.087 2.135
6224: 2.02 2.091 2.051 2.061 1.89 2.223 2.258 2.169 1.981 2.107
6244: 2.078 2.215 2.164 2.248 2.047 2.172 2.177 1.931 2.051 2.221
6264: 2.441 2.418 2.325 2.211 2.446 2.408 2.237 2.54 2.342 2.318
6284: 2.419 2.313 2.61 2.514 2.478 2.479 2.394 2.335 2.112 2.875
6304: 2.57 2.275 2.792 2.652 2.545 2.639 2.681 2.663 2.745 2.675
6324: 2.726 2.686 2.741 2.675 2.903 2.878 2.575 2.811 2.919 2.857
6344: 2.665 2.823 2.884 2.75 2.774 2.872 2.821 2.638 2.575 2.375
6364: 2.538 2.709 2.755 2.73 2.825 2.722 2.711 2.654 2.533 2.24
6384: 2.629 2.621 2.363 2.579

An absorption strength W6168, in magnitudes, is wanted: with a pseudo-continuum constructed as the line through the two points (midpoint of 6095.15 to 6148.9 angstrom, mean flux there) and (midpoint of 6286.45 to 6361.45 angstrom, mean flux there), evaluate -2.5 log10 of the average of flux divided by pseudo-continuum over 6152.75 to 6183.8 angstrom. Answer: 0.19 mag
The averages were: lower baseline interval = 2.7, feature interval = 2.26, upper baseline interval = 2.66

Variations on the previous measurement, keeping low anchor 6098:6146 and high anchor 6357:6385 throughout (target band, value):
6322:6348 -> -0.06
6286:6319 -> 0.04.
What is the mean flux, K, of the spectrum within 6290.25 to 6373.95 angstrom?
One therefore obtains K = 2.67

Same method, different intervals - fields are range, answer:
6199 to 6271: 2.19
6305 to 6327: 2.64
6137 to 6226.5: 2.36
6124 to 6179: 2.5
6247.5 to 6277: 2.23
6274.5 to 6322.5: 2.51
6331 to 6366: 2.74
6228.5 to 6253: 2.12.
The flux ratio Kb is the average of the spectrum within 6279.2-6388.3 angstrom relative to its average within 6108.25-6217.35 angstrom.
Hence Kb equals 1.1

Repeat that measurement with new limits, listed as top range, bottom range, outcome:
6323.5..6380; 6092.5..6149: 1.01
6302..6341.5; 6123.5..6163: 1.03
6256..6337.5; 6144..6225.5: 1.07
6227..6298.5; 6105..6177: 0.89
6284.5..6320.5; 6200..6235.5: 1.15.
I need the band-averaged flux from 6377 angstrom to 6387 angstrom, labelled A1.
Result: 2.54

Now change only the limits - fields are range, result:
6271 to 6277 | 2.36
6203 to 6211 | 2.49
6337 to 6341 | 2.87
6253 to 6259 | 2.09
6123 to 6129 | 2.67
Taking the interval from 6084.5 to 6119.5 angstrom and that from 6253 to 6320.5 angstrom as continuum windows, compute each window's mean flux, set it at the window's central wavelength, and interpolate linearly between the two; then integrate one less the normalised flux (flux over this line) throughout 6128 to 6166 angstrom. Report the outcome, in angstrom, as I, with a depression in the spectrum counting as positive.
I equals 1.2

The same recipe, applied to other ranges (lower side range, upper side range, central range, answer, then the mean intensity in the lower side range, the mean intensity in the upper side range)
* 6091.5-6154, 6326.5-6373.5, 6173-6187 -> 1.40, 2.7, 2.74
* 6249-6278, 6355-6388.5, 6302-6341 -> -3.99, 2.25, 2.62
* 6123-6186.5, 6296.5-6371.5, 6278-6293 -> 1.12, 2.5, 2.68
